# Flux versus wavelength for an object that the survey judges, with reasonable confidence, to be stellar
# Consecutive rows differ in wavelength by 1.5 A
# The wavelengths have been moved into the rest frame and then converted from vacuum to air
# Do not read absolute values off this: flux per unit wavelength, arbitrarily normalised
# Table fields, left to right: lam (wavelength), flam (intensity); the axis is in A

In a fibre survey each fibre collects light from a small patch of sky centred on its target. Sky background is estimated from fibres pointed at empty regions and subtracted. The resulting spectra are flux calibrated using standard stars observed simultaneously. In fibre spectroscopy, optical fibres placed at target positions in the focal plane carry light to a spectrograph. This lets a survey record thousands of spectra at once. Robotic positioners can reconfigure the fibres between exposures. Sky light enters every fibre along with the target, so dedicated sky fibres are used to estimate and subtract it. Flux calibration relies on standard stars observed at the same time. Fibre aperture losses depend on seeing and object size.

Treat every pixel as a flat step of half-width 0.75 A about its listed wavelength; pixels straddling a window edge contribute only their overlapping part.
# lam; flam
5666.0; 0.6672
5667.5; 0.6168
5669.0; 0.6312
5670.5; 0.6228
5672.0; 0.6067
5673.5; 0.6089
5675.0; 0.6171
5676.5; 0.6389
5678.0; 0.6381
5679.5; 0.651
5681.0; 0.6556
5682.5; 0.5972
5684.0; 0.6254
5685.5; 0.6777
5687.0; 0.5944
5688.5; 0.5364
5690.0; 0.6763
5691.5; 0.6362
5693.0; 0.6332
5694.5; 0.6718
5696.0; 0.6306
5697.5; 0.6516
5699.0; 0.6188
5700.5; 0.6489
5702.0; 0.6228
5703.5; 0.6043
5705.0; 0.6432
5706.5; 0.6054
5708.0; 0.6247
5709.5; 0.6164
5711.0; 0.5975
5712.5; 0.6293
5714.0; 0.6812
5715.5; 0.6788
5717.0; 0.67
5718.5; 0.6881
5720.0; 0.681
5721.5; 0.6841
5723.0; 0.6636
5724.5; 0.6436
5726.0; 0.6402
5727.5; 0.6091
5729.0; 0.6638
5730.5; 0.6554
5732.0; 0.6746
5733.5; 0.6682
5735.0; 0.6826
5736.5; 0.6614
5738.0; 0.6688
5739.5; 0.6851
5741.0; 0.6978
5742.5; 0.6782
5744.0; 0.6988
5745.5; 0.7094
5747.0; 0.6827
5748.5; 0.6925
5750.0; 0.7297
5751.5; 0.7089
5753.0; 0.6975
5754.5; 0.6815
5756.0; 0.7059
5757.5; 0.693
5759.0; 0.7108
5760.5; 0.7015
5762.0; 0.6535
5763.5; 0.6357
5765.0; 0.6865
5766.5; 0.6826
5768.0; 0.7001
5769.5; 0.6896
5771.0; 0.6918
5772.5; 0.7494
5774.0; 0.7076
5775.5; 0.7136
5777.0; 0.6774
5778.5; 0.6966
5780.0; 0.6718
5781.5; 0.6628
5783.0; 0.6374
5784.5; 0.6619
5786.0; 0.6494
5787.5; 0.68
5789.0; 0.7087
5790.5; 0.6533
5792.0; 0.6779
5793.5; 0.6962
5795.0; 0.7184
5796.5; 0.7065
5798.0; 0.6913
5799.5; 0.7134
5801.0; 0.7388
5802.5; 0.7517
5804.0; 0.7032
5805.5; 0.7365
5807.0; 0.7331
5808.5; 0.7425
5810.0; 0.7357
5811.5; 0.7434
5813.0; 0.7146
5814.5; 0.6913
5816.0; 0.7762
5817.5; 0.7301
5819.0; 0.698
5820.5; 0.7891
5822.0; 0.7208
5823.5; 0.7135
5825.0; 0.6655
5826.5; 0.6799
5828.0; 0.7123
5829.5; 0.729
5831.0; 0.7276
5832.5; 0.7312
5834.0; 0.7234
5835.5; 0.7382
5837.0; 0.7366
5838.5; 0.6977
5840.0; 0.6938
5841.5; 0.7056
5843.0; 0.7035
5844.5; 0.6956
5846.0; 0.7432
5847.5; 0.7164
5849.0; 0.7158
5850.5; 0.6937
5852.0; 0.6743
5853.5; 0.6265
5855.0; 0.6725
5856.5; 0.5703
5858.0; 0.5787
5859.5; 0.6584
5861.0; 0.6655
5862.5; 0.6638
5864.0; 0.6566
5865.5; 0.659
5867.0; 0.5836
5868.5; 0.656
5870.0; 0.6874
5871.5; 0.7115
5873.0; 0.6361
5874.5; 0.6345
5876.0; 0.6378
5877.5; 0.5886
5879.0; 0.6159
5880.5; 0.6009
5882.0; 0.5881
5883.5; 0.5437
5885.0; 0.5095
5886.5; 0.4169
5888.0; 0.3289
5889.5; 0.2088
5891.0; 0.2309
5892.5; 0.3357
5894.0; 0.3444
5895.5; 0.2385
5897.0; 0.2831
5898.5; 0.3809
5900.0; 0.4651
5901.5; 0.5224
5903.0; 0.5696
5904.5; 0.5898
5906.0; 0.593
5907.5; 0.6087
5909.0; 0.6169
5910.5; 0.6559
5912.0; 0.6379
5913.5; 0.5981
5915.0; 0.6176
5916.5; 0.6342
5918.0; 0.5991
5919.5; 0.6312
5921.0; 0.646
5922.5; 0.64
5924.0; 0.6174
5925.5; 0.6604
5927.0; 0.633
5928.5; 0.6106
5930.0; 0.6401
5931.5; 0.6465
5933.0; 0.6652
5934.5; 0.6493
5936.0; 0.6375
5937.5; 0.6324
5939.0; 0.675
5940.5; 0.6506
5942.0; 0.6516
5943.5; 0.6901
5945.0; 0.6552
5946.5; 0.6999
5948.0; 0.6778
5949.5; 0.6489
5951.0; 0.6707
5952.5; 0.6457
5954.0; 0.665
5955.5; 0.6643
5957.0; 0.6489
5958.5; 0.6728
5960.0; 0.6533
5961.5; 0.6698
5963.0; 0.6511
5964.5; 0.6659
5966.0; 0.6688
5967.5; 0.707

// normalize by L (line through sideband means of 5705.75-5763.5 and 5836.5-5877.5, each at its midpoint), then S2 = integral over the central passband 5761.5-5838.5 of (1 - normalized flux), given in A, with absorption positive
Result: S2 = -4.2 A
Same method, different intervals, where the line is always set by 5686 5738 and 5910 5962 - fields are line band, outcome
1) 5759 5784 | -1.55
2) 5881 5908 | 9.03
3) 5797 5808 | -1.33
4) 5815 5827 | -1.41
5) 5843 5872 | -0.83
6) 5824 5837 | -1.38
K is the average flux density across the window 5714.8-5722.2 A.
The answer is 0.68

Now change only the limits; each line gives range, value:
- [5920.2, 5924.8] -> 0.635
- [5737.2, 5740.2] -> 0.677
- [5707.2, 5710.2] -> 0.62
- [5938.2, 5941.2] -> 0.662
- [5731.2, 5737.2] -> 0.672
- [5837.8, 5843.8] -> 0.7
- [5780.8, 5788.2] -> 0.658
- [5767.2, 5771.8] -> 0.694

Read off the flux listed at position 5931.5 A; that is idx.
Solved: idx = 0.6465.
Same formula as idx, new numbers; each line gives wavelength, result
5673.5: 0.6089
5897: 0.2831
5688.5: 0.5364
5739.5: 0.6851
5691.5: 0.6362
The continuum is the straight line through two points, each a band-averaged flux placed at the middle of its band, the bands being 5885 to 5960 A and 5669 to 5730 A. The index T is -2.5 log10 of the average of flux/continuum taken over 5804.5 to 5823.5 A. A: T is -0.209 mag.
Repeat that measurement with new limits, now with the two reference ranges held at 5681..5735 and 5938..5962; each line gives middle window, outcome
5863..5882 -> 0.03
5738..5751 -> -0.08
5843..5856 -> -0.06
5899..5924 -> 0.11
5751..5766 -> -0.07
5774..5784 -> -0.05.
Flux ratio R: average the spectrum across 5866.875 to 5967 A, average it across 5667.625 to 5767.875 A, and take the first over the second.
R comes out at 0.9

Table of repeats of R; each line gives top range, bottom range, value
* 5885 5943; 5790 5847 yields 0.76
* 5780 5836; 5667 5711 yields 1.13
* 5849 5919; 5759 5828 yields 0.80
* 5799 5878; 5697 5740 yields 1.07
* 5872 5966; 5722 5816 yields 0.84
